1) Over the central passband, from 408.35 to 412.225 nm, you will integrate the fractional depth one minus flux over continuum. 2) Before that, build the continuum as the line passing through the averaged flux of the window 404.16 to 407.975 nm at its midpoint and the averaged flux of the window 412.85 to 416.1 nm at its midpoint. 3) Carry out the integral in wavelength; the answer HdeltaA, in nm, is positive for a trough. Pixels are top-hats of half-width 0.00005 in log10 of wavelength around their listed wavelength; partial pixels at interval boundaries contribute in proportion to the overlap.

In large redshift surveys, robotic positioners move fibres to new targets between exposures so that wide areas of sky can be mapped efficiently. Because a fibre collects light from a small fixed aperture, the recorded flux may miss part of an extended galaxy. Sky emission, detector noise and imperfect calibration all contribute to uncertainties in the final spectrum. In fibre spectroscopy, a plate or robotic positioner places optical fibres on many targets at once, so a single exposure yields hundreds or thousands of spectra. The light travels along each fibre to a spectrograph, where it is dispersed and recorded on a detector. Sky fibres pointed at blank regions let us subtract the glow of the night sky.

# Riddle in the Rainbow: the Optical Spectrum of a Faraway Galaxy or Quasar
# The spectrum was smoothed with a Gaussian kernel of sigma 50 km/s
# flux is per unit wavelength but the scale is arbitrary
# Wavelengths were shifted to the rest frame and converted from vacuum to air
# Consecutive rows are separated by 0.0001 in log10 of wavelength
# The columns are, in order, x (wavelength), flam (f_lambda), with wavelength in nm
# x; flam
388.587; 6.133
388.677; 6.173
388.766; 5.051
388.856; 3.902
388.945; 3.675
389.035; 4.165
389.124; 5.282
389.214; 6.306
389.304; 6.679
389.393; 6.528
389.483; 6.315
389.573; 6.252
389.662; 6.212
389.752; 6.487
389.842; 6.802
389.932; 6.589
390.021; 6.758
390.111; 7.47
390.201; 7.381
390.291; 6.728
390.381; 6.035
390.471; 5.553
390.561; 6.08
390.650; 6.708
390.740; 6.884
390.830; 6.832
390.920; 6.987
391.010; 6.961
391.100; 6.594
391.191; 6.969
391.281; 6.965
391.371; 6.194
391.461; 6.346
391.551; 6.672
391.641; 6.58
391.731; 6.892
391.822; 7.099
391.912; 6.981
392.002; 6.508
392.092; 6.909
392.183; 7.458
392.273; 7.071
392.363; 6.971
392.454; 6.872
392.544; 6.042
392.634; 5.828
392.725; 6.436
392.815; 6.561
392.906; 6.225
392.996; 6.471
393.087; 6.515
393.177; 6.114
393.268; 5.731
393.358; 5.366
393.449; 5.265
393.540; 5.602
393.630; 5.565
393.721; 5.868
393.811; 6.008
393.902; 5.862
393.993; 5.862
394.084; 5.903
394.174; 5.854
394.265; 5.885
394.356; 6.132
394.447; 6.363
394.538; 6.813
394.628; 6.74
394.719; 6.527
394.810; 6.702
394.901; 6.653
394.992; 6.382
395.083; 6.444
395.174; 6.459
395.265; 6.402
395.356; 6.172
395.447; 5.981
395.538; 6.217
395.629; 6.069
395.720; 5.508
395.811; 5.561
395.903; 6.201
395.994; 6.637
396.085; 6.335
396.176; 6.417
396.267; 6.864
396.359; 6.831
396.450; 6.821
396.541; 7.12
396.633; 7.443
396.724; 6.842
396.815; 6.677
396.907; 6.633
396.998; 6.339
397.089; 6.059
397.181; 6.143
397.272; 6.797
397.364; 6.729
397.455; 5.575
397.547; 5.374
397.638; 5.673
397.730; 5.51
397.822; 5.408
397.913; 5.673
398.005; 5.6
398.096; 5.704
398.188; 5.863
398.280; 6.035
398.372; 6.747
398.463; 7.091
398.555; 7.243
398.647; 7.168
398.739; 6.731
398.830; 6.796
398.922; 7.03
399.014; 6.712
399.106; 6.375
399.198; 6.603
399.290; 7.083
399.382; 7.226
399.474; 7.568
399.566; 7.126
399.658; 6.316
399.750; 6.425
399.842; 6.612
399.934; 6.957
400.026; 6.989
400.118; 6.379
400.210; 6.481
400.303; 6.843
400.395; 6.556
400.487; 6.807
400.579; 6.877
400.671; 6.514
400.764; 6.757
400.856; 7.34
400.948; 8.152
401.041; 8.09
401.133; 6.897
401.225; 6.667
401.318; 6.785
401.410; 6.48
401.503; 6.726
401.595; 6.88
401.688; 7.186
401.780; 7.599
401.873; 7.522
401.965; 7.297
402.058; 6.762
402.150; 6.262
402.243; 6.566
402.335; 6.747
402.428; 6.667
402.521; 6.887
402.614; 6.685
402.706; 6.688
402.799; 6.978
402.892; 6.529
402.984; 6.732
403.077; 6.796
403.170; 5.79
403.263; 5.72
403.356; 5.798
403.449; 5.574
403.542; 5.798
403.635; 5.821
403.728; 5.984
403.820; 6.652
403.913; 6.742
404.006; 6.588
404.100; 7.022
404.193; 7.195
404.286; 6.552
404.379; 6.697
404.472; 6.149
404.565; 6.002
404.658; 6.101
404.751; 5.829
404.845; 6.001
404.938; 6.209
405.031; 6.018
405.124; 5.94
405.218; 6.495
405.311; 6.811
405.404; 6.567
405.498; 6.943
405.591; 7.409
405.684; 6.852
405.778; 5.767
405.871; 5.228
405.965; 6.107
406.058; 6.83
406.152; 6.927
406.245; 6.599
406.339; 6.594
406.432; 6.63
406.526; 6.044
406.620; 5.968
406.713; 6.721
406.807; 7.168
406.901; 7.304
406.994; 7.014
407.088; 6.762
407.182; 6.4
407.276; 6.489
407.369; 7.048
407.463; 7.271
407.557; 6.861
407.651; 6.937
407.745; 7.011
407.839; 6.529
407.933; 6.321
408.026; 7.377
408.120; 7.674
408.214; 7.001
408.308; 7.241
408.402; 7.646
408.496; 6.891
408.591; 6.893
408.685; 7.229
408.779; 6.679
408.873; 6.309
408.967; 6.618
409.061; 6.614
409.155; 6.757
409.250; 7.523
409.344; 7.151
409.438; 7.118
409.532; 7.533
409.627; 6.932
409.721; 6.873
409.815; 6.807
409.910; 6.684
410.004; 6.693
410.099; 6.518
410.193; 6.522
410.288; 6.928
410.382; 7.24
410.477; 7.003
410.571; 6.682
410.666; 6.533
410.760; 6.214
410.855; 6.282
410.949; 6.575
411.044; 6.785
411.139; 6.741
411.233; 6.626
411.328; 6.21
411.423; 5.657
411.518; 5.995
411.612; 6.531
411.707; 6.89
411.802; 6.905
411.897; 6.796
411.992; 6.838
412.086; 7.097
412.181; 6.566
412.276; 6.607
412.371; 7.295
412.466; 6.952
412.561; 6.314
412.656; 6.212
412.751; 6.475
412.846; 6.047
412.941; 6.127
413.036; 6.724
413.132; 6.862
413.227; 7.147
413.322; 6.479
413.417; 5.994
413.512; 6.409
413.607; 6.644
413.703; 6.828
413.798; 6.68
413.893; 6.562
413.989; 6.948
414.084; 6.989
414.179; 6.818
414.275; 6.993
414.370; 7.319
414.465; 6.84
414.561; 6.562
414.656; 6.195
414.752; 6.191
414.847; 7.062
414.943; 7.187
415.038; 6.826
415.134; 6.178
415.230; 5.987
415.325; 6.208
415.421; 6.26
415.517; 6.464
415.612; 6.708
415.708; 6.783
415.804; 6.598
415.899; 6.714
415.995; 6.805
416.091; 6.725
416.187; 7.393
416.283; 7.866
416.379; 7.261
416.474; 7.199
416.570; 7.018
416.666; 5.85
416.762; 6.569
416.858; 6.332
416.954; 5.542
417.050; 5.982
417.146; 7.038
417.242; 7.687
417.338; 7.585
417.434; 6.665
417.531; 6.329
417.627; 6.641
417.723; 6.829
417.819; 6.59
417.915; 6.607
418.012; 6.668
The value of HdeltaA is -0.10 nm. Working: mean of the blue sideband 6.54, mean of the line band 6.76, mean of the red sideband 6.63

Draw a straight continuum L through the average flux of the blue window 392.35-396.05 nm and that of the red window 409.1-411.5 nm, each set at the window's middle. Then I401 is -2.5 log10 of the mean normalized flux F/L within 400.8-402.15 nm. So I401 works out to -0.12 mag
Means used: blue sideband 6.16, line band 7.14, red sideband 6.73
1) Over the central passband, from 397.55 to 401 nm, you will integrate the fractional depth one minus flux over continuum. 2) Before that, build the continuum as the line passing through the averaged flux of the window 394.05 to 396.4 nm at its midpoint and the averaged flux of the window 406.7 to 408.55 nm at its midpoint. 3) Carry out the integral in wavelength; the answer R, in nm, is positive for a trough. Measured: -0.04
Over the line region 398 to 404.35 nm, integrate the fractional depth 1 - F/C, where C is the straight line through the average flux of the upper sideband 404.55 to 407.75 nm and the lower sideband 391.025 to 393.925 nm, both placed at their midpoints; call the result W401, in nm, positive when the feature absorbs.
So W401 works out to -0.22 nm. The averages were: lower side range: 6.4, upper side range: 6.54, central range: 6.71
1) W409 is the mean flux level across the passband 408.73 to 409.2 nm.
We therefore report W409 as 6.61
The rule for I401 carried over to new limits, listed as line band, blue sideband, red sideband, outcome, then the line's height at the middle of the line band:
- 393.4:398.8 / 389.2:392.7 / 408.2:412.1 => 0.07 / 6.69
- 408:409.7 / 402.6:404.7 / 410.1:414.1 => -0.09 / 6.52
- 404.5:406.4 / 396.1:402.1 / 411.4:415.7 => 0.05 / 6.65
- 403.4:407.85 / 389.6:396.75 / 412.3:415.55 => 0.01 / 6.54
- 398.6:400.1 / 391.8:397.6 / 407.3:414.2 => -0.06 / 6.46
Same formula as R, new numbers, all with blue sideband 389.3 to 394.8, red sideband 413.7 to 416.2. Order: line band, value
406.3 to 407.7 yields -0.03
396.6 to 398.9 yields 0.07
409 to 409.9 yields -0.05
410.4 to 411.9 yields 0.03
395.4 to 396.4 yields 0.04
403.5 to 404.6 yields 0.02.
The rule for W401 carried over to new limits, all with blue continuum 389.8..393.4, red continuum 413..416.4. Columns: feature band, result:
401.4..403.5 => 0.00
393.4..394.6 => 0.12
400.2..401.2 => -0.06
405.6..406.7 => 0.05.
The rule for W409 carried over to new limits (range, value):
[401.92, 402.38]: 6.73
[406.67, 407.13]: 7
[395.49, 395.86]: 5.83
